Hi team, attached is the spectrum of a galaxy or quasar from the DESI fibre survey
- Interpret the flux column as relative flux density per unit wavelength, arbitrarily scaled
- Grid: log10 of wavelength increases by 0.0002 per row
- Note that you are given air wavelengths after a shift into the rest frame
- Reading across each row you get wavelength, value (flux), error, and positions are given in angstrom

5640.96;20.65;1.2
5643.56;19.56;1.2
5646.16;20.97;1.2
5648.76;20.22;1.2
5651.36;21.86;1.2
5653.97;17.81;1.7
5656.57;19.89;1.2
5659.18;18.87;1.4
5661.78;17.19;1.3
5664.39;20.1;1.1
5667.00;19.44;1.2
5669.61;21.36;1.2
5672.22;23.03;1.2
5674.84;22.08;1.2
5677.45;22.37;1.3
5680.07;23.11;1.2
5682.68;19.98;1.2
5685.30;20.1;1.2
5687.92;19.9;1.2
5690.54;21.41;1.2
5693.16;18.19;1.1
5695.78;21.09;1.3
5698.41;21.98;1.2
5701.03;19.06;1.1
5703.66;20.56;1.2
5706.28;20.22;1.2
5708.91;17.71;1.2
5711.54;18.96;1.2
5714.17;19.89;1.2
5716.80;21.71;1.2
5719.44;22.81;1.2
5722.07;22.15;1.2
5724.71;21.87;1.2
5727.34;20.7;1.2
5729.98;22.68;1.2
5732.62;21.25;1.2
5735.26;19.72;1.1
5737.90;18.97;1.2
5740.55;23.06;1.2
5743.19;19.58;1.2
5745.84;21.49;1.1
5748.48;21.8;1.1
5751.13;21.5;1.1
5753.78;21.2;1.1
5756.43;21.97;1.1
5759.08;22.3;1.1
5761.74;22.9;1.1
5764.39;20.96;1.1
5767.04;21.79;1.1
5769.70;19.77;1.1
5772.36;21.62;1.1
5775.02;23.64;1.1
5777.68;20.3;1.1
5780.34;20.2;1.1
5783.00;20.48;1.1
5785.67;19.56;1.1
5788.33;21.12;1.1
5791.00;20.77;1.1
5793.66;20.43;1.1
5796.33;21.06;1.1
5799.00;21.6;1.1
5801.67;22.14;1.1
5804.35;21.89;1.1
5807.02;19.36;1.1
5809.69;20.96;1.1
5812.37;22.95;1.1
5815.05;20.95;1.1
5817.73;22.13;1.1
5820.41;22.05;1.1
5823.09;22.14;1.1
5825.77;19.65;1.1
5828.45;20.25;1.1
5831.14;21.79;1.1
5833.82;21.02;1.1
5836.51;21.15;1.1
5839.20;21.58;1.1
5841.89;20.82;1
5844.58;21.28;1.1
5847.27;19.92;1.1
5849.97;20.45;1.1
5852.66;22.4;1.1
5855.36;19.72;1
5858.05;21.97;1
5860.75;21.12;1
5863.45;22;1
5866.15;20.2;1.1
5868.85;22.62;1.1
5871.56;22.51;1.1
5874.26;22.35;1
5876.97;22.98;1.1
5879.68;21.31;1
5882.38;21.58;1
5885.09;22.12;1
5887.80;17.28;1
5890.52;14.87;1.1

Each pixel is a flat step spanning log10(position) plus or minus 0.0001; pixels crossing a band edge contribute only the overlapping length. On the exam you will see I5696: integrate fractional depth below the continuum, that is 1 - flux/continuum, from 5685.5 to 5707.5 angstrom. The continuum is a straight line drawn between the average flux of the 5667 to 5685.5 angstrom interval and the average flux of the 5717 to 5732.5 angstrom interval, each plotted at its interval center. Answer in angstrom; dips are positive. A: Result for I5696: 1.5 angstrom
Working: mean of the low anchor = 21.7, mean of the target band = 20.3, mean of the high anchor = 22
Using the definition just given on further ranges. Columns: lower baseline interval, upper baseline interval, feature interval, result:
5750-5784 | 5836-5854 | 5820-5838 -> 0.0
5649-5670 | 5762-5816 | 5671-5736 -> -2.8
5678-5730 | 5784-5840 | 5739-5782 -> -1.1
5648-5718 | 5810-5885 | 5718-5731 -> -0.9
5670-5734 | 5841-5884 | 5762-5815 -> 0.3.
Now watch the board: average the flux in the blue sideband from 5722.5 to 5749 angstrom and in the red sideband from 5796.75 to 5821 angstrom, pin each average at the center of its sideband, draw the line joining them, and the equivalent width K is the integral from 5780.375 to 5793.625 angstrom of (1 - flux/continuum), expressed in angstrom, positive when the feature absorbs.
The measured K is 0.59 angstrom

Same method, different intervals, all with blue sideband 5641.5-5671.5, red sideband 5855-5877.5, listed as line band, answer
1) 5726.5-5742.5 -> -0.36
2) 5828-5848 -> 0.43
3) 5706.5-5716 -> 0.55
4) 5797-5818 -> -0.23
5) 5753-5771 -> -0.66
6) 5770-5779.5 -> -0.28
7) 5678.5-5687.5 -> -0.41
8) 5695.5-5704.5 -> -0.18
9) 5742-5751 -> -0.17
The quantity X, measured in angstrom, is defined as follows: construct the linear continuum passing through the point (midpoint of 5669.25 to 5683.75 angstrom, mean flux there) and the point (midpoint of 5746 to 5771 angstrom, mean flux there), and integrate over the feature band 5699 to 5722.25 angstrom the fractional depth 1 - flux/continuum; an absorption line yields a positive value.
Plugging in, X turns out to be 1.65 angstrom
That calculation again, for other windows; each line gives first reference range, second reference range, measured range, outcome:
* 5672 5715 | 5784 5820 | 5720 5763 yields -1.4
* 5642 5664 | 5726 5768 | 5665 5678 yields -1.0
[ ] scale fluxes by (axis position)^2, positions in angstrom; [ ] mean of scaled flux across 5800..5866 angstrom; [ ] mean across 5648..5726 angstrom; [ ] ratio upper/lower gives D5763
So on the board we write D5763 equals 1.09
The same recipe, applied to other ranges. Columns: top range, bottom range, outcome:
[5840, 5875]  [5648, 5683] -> 1.11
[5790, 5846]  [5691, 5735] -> 1.07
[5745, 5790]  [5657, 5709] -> 1.07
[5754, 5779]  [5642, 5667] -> 1.15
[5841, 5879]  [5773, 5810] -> 1.05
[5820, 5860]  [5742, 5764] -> 1.01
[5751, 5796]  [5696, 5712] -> 1.09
